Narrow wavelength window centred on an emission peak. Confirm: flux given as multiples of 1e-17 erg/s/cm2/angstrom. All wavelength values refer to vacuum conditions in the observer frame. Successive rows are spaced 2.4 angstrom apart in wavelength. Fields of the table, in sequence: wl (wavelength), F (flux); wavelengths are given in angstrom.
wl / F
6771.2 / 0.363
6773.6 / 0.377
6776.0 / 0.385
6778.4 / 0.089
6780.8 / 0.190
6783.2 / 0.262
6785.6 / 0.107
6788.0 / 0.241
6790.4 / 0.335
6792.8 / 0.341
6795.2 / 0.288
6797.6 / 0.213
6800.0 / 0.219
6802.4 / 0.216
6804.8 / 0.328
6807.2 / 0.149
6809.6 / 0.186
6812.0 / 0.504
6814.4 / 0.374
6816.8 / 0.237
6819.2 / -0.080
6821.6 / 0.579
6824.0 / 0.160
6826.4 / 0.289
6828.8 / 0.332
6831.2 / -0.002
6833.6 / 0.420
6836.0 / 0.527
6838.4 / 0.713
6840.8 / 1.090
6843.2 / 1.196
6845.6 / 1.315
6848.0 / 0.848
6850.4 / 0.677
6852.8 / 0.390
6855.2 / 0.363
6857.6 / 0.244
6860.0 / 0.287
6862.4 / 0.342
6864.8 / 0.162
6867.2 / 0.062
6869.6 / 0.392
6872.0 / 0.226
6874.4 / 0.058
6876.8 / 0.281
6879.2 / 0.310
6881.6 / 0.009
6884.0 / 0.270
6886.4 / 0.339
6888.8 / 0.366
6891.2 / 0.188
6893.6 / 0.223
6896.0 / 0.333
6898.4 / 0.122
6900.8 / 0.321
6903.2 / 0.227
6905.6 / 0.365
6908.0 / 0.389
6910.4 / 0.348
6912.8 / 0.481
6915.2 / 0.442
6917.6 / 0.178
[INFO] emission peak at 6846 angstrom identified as [O II] 3727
